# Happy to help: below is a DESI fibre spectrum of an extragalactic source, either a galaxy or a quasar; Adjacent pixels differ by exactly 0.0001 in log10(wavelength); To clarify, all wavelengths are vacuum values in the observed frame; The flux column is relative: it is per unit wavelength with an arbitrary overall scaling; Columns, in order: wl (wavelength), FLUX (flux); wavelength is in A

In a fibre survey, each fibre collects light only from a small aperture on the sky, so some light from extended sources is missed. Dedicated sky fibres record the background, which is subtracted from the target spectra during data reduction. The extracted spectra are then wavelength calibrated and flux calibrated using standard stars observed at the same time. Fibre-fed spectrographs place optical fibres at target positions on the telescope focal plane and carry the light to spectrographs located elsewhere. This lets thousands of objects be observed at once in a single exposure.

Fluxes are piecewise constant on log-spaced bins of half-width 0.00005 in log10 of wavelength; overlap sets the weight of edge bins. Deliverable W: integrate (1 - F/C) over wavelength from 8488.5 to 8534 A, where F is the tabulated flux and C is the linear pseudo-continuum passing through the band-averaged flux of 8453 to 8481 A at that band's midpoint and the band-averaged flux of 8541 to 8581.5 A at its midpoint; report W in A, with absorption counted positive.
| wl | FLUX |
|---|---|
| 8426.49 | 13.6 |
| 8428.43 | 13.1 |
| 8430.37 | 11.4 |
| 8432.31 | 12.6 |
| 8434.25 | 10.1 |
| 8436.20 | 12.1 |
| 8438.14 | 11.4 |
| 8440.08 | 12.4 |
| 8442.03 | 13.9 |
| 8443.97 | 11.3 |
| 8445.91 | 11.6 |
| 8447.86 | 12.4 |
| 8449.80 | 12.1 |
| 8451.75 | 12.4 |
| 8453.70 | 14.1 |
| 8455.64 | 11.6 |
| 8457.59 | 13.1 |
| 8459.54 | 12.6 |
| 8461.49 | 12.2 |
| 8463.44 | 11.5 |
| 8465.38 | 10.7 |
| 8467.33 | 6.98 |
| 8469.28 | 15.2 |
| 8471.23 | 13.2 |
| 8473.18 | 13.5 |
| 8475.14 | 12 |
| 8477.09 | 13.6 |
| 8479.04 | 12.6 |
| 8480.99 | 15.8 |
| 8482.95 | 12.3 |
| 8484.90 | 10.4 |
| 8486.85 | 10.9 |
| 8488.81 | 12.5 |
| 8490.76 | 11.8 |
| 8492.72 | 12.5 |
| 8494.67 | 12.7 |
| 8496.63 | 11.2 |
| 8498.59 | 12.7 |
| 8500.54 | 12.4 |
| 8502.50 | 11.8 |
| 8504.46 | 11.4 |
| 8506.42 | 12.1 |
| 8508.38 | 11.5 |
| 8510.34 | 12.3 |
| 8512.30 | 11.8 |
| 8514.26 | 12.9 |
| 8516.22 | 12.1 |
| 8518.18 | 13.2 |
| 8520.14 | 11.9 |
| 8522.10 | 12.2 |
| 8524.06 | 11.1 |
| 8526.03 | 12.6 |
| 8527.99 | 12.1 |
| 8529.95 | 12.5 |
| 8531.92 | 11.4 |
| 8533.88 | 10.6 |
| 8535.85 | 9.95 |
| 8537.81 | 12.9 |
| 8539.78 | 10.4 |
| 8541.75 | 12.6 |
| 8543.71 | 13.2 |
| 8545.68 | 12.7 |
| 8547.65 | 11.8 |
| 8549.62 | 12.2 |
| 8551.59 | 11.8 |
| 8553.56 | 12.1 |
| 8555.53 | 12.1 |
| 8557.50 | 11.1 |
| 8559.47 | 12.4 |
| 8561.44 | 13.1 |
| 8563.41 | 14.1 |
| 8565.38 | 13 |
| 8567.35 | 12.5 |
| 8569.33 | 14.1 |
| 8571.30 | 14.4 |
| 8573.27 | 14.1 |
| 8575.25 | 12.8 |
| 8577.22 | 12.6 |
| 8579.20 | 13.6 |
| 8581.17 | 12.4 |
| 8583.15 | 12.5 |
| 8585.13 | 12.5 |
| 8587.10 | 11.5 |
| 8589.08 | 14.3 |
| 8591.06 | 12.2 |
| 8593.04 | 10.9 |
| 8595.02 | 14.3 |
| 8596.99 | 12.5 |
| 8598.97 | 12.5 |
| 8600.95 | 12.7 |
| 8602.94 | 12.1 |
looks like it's 2.0 A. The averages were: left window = 12.5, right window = 12.8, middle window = 12.1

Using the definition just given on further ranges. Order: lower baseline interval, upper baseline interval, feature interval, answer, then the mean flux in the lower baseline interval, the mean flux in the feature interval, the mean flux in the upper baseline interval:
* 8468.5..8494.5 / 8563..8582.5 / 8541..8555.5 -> 0.94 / 12.8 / 12.3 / 13.3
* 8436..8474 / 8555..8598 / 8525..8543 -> 1.35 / 12.2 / 11.7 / 12.9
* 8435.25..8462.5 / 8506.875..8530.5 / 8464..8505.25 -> 0.26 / 12.4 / 12.2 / 12.2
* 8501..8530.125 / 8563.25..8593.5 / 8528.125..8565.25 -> 1.35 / 12.1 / 12.1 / 13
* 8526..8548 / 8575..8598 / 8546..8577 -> -1.25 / 11.9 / 12.8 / 12.7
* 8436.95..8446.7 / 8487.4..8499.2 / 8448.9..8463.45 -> -0.44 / 12.1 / 12.5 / 12.2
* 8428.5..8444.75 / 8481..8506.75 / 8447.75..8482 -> -1.51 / 12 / 12.5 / 12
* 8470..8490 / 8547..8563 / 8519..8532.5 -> 0.40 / 12.7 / 12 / 12.2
